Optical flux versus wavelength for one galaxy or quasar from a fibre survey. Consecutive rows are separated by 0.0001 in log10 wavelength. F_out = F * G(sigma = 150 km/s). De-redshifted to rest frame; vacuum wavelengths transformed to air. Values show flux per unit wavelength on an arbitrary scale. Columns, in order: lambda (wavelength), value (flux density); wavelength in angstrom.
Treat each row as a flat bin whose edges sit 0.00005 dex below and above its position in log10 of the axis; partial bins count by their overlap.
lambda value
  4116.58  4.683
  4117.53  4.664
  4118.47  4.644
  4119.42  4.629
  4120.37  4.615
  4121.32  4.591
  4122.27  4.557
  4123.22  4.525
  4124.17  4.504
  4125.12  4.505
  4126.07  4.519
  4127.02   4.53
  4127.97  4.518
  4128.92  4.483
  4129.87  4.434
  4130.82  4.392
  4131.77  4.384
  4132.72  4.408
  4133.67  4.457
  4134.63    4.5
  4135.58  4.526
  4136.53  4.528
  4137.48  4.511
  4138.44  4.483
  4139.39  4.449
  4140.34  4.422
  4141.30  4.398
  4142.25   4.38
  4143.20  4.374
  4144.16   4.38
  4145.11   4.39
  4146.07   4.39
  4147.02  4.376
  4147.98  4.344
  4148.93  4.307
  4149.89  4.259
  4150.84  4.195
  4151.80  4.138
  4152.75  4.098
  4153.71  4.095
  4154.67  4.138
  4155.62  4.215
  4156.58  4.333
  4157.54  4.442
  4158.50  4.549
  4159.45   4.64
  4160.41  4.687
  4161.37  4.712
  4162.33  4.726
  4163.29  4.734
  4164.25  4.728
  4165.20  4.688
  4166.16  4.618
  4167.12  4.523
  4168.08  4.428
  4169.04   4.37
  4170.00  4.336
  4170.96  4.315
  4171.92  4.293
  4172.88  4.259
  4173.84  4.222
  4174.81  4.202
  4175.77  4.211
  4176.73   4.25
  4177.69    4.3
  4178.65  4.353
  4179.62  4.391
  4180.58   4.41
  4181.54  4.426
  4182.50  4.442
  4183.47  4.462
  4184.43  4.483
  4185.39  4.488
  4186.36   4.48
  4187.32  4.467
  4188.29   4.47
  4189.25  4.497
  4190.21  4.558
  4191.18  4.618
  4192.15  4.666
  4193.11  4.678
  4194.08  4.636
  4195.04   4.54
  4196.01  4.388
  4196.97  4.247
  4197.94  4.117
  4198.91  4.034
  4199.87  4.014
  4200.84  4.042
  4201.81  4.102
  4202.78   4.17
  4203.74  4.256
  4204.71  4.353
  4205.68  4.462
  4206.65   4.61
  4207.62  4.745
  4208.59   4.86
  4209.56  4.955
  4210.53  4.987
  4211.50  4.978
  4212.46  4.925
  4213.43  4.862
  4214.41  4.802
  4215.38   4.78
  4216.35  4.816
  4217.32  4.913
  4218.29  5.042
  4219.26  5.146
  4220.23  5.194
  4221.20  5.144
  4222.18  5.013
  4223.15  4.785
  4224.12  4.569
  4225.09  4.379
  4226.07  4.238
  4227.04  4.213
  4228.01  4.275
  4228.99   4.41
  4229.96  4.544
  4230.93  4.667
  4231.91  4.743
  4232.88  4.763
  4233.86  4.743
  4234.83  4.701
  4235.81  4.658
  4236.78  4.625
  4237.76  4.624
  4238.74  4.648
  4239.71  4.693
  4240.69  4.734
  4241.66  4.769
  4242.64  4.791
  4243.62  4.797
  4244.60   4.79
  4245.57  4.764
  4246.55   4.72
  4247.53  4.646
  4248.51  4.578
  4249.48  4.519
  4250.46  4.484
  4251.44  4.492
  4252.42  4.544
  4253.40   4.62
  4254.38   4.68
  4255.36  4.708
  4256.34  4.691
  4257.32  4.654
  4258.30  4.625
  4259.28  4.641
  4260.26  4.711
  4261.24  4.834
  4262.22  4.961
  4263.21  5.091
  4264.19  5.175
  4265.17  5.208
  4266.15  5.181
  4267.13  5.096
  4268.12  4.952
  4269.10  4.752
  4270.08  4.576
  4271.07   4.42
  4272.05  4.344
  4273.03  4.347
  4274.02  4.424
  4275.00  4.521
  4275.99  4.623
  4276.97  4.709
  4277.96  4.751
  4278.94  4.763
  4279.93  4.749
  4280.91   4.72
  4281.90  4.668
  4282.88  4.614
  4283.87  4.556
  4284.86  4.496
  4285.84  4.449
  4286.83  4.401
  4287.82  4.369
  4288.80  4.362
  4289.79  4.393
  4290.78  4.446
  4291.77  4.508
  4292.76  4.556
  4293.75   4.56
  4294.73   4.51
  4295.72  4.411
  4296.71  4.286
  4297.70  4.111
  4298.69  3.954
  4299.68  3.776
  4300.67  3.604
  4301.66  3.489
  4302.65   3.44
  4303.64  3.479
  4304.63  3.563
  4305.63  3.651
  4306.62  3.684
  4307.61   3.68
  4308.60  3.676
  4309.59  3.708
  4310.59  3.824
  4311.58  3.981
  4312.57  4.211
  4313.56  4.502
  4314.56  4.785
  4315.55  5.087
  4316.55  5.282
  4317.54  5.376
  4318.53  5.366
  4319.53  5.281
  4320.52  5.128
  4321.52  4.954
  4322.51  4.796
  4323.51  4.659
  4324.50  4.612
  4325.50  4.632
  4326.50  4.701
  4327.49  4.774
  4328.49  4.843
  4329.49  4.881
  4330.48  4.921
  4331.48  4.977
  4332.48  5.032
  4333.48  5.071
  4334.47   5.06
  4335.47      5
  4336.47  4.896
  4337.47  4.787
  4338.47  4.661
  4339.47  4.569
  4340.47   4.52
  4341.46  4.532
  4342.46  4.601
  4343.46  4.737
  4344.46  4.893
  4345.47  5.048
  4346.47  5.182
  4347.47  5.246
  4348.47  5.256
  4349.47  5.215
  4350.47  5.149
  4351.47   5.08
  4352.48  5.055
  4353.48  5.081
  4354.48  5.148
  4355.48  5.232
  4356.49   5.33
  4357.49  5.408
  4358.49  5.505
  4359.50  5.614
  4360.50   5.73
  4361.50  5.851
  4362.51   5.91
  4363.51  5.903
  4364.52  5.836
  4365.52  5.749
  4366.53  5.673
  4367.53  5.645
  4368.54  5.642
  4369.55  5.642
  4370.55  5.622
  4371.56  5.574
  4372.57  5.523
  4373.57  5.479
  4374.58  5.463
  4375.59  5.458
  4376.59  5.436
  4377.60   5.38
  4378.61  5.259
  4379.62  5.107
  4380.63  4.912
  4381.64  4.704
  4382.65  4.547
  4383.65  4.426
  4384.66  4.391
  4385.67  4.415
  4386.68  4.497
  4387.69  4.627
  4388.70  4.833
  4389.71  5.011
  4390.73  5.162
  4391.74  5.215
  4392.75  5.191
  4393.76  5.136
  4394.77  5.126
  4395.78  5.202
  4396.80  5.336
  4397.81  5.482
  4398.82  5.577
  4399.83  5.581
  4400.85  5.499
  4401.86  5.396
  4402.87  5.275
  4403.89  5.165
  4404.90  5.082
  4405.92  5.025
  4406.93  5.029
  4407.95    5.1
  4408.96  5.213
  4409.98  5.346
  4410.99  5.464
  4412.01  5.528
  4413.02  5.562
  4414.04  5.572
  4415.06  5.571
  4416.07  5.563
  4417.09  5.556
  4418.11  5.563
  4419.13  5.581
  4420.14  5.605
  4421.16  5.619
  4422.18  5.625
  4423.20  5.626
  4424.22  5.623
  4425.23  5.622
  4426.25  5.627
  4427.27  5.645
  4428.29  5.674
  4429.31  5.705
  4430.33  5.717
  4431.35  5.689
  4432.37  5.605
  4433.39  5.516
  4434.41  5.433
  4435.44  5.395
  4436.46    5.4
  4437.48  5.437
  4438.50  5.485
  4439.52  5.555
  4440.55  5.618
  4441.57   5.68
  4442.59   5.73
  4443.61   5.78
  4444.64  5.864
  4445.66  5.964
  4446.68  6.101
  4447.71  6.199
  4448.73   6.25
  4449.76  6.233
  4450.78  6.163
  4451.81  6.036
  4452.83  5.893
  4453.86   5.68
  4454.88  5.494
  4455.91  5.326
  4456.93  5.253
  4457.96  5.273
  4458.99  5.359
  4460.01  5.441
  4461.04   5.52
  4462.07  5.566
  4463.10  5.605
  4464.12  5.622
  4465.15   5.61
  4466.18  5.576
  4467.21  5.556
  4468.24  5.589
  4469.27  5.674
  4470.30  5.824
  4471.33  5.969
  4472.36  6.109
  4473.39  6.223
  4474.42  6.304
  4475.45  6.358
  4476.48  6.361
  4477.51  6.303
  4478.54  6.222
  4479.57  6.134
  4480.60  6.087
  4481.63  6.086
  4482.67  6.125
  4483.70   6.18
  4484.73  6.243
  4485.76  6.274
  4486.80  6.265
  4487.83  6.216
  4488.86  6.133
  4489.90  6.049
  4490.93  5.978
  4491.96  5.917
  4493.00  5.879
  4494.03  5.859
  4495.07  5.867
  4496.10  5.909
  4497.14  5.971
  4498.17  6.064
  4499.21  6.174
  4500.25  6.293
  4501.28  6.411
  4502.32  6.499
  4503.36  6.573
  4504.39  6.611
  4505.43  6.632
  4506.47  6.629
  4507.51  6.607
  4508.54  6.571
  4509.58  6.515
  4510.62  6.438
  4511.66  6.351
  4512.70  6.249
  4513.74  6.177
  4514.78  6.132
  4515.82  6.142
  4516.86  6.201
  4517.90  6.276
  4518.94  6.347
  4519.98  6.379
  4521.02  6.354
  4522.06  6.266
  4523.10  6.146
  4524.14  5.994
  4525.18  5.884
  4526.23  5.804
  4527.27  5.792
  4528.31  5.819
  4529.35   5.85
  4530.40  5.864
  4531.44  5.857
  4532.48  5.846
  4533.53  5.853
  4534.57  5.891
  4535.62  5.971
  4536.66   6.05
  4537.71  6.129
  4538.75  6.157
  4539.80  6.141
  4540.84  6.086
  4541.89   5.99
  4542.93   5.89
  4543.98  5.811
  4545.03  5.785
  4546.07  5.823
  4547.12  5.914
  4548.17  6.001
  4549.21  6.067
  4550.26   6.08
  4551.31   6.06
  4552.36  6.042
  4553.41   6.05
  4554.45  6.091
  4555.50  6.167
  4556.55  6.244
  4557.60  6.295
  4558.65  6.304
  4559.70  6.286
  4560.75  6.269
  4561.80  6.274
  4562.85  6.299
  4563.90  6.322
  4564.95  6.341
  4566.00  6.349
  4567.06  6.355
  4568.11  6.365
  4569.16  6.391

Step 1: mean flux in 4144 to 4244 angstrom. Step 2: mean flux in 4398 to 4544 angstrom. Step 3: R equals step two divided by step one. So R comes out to 1.3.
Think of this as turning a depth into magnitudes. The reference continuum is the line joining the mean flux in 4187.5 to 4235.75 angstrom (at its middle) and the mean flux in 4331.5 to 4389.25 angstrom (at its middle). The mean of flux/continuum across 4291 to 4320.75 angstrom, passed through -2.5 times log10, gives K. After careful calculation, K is 0.17 mag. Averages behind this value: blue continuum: 4.6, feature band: 4.24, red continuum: 5.16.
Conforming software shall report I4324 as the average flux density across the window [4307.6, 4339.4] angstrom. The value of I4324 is 4.74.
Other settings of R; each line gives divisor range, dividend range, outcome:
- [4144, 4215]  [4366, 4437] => 1.20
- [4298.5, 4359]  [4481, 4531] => 1.32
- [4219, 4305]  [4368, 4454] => 1.19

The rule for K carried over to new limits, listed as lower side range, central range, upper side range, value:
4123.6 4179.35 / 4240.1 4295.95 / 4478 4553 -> 0.07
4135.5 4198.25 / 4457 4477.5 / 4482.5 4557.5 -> 0.02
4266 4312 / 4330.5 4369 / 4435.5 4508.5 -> -0.08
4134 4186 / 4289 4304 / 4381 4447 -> 0.19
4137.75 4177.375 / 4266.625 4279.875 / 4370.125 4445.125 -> 0.05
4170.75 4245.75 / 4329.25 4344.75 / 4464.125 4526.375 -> 0.10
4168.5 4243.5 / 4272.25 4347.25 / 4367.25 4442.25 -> 0.10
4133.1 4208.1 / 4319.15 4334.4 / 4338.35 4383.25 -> 0.05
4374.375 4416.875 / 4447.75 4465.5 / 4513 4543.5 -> -0.02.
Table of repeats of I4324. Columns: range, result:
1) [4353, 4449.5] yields 5.43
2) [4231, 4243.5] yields 4.71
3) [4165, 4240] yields 4.54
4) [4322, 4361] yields 4.99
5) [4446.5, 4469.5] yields 5.69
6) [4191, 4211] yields 4.45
